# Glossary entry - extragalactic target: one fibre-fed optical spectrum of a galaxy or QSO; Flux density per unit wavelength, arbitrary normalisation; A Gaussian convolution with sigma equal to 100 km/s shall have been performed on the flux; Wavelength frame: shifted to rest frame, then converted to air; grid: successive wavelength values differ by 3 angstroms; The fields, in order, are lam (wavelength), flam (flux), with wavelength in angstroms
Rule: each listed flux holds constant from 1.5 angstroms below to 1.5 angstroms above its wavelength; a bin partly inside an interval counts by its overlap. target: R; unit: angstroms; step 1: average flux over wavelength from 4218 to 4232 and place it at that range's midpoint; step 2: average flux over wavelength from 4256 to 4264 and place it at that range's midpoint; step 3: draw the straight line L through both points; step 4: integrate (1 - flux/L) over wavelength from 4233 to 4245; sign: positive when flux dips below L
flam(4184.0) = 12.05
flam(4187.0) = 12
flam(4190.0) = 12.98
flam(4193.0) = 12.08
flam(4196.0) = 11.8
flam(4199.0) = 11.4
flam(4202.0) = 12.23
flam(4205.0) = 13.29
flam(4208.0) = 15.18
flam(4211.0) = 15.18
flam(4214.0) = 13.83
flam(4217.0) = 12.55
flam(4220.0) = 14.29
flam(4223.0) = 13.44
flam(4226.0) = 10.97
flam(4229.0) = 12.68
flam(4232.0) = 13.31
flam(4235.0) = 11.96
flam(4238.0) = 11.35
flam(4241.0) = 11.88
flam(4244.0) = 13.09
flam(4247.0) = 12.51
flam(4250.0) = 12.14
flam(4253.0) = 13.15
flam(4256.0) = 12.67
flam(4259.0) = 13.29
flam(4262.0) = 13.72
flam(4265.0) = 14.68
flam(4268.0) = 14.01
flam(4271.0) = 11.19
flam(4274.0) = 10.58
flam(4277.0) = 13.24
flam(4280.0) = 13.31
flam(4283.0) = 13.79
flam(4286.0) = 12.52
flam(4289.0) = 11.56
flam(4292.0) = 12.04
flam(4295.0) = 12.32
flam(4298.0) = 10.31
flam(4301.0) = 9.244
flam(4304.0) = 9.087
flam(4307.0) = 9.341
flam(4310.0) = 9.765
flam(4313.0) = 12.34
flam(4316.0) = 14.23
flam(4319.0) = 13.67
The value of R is 0.94 angstroms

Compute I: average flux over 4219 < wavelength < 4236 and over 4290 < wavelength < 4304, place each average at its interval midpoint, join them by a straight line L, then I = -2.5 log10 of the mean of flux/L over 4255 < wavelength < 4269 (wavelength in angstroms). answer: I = -0.164 mag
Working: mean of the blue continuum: 12.8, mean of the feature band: 13.7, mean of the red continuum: 10.8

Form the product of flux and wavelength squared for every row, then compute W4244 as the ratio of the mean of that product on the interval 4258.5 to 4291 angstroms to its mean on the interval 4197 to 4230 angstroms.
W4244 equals 1.01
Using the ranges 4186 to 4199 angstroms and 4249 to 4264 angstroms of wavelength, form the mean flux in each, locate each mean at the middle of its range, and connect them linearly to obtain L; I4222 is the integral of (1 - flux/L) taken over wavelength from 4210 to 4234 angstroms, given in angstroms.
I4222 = -1.2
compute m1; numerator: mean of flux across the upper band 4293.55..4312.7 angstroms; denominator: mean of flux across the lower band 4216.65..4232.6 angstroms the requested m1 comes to 0.79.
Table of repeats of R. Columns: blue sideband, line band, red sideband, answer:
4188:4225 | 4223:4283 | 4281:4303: -1.68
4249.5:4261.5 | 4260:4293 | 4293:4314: -2.81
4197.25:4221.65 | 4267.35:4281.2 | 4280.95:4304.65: -0.50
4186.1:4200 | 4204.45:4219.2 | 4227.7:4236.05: -2.02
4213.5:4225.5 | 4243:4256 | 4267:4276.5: -0.19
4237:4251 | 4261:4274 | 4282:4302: -1.19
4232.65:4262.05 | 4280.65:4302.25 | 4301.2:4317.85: -0.76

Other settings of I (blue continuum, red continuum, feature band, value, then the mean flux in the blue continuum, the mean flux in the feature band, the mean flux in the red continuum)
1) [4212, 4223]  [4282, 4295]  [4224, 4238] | 0.10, 13.6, 12.2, 12.4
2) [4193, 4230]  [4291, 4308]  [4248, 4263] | -0.11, 13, 13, 10.4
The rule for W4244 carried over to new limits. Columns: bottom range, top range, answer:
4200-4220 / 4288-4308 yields 0.80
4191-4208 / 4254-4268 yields 1.13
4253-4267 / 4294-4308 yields 0.75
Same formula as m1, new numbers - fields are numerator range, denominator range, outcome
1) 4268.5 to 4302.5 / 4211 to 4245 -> 0.93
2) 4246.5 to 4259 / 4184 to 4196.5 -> 1.04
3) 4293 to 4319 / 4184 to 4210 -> 0.87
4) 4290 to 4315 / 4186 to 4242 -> 0.83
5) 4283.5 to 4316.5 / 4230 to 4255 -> 0.90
